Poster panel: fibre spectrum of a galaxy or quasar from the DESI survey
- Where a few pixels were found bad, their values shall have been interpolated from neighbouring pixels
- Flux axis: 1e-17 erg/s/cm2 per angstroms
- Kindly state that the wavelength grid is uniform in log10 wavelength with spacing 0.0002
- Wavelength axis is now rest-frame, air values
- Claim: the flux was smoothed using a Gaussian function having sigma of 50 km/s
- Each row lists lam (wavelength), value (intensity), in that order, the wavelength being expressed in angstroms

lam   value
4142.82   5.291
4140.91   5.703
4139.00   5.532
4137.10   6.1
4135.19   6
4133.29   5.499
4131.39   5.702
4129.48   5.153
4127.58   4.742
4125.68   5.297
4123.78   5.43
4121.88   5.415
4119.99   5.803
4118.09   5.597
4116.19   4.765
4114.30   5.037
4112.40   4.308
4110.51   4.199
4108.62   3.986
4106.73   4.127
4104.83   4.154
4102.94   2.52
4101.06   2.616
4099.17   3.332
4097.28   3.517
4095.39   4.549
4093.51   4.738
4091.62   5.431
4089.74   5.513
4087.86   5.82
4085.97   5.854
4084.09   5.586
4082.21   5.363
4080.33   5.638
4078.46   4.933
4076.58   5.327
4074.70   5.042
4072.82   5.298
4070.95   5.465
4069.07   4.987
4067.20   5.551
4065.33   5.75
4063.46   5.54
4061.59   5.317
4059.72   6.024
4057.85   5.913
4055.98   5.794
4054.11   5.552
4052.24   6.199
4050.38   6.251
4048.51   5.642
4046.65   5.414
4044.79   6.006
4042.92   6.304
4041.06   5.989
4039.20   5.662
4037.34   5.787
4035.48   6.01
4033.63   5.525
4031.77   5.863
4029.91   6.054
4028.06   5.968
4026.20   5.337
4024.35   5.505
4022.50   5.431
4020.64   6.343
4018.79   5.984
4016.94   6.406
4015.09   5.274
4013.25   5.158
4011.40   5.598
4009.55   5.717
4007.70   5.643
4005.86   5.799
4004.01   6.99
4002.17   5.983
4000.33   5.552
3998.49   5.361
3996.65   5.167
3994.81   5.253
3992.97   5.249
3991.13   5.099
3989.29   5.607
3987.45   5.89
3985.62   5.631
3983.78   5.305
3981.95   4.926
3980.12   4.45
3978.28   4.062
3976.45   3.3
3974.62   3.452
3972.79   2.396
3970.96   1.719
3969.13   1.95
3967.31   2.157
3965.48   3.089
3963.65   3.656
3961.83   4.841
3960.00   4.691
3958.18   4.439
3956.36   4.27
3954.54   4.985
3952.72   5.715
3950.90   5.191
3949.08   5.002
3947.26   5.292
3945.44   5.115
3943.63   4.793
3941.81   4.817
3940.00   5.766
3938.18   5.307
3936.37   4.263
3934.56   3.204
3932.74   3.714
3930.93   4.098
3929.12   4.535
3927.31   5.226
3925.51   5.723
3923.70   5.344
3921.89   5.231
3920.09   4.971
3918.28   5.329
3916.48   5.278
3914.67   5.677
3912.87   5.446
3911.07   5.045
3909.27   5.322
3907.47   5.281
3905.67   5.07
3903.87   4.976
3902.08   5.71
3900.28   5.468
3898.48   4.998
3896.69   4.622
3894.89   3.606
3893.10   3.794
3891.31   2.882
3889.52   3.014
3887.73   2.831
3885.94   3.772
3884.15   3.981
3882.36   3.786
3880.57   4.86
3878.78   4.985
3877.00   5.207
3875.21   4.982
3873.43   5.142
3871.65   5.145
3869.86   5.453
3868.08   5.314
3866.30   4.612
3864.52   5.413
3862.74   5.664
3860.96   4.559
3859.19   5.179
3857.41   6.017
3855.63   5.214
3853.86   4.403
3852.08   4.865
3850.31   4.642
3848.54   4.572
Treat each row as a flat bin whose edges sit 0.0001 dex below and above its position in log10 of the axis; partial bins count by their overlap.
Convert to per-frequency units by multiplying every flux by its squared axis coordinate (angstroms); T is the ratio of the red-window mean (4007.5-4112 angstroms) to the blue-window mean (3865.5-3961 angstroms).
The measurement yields 1.20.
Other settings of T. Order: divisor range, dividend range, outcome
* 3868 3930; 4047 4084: 1.26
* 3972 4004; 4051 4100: 1.12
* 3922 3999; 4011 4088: 1.31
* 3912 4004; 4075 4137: 1.12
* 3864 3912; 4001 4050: 1.35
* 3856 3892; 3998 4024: 1.34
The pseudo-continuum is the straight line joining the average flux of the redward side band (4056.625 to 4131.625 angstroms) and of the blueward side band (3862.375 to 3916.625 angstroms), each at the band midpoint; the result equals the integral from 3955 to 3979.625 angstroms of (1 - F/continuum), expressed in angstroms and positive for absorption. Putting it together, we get 7.1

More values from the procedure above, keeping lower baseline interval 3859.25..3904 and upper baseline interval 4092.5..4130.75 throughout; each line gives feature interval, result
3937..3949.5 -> -1.6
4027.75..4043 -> -4.6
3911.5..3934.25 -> -2.1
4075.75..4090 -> -3.2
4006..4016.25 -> -2.3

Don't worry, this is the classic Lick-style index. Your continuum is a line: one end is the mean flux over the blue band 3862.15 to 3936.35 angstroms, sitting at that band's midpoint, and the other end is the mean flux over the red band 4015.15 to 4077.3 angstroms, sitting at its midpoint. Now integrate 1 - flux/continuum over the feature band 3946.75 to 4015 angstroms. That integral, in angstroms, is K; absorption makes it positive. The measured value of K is 7.4 angstroms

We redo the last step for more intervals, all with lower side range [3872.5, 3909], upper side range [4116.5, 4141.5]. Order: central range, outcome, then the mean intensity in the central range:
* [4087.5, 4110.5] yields 5.2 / 4.15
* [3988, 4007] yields -2.6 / 5.61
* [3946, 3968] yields 1.3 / 4.48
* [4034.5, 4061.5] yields -3.8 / 5.88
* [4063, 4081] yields -0.3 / 5.35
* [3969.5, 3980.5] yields 3.9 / 3.11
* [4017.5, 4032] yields -2.2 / 5.82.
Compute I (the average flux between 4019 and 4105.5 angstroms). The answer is 5.36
